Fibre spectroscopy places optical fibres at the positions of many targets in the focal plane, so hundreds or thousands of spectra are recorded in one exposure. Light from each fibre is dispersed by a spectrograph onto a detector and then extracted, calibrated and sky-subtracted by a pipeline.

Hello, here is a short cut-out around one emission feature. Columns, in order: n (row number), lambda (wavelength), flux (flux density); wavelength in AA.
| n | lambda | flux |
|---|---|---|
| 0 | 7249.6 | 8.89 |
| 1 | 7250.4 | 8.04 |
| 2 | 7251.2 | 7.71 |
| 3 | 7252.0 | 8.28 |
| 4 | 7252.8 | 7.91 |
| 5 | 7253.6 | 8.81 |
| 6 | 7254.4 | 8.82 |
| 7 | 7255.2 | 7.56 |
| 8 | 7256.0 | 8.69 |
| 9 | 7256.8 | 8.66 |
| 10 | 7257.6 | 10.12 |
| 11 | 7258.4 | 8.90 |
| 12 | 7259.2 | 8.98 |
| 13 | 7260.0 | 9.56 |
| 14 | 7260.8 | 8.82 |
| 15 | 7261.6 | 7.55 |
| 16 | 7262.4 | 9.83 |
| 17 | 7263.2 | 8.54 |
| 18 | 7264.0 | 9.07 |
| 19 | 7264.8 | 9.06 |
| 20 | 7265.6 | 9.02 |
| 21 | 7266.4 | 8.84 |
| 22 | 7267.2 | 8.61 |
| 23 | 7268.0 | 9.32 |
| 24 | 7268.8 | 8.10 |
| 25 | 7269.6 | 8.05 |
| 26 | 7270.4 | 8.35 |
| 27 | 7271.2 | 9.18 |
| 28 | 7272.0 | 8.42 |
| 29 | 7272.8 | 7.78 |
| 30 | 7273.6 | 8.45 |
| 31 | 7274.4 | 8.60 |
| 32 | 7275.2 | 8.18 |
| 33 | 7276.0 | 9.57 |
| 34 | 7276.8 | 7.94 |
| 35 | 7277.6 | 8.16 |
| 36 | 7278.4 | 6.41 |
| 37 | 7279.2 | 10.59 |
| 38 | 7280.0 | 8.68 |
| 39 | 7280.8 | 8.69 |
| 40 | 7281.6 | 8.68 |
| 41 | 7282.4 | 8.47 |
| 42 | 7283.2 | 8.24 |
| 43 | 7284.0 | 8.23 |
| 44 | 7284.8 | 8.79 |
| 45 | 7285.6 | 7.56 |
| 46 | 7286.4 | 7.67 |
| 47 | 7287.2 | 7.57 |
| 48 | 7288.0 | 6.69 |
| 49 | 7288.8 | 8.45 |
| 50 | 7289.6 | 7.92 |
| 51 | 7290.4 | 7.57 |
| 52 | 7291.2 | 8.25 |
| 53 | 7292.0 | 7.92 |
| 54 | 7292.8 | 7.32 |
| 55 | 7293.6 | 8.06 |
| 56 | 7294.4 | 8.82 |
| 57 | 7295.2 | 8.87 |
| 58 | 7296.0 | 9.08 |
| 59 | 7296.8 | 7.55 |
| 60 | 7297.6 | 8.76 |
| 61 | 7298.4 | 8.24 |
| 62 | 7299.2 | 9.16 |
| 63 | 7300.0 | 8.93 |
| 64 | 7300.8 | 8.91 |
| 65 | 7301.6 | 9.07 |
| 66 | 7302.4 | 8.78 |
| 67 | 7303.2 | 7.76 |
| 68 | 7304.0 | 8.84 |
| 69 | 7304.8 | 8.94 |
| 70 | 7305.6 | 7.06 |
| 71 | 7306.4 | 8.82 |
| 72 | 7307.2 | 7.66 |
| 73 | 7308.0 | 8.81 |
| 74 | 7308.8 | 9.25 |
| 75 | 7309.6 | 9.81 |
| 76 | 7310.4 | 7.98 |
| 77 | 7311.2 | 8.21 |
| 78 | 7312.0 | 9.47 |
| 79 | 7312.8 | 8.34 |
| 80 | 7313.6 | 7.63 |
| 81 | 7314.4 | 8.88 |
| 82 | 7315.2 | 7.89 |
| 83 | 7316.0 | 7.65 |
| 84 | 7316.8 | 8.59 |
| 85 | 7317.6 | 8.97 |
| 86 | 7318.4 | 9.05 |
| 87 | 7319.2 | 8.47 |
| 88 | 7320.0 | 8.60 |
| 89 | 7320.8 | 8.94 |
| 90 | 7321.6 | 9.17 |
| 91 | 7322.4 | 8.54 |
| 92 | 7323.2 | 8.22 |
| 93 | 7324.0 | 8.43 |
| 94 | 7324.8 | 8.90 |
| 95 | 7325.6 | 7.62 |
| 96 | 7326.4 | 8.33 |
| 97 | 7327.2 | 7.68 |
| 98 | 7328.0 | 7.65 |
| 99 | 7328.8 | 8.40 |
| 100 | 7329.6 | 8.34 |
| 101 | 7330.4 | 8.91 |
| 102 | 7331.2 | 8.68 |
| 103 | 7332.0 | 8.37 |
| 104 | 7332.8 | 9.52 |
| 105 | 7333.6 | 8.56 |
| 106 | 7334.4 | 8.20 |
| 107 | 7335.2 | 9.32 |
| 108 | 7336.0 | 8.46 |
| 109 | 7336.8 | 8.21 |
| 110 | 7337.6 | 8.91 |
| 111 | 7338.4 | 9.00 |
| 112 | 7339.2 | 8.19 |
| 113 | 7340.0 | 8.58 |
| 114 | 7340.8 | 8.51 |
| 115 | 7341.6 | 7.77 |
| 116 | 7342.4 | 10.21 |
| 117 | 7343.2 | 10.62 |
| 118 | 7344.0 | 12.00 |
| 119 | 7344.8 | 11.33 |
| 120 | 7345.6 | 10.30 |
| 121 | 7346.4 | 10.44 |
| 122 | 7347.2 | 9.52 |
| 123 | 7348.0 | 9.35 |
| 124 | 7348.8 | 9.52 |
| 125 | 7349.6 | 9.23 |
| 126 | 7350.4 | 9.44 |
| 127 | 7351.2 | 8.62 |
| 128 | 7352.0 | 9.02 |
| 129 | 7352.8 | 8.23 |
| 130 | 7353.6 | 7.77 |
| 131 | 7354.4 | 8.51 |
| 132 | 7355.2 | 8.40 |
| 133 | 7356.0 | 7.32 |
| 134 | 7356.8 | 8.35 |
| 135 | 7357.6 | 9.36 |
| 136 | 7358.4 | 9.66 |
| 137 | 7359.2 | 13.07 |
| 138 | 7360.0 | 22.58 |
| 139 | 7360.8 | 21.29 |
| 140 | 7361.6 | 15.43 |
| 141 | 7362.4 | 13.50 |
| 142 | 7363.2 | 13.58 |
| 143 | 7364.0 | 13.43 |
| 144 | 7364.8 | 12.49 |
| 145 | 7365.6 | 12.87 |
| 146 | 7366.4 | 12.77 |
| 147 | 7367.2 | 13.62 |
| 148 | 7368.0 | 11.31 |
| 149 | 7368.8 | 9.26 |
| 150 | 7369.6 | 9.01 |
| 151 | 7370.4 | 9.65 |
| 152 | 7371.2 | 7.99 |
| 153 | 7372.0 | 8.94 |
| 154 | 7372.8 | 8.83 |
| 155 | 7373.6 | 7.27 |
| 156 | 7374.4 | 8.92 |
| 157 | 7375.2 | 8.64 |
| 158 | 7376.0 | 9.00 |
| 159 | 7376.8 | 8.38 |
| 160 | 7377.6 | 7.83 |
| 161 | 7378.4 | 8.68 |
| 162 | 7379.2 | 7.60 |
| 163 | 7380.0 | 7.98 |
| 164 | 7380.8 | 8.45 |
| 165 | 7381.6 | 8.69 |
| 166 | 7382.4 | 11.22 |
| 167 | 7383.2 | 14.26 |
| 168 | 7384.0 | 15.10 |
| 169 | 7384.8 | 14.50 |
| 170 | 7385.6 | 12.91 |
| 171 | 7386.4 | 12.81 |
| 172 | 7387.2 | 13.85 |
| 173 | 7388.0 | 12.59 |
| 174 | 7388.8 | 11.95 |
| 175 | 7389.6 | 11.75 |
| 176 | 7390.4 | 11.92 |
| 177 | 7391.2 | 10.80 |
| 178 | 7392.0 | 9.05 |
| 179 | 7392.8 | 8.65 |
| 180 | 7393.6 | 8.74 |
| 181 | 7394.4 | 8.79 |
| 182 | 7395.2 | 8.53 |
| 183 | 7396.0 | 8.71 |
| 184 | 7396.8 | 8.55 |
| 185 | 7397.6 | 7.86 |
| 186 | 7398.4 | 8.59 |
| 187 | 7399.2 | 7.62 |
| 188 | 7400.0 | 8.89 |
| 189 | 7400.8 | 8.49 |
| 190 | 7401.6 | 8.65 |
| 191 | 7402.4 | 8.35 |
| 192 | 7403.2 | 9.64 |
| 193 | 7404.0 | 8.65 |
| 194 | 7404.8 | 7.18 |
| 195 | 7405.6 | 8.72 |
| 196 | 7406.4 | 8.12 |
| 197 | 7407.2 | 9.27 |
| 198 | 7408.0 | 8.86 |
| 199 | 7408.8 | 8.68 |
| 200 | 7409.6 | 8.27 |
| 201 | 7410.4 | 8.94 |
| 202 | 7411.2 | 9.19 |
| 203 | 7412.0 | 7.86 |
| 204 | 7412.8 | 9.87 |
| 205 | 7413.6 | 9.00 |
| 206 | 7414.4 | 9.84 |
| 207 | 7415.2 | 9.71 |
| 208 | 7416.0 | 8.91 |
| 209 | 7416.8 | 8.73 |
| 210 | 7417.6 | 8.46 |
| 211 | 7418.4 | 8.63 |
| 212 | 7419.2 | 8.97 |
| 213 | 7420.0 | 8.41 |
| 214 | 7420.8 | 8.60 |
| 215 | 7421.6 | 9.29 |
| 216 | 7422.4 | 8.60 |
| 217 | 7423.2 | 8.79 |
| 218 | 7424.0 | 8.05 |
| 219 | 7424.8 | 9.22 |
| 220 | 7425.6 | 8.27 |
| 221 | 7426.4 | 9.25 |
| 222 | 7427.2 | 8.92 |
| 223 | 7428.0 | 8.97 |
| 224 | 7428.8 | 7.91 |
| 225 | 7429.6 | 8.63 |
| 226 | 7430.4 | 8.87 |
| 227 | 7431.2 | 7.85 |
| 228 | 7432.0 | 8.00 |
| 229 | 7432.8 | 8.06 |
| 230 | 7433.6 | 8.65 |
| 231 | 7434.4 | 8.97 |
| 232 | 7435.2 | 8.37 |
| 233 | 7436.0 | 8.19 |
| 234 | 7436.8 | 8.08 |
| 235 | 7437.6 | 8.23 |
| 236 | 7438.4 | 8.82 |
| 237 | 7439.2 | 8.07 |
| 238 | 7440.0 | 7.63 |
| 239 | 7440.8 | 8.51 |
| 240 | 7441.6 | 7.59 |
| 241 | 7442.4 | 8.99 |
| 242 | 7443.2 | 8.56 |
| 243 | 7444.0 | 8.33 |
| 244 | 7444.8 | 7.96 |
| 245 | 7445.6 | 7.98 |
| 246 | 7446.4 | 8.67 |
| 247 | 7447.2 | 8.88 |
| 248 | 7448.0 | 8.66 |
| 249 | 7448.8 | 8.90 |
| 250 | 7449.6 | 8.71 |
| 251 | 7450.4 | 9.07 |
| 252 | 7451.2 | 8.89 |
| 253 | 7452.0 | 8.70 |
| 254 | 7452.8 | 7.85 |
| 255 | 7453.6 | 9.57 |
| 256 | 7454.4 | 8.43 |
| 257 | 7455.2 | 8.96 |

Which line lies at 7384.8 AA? [N II] 6583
